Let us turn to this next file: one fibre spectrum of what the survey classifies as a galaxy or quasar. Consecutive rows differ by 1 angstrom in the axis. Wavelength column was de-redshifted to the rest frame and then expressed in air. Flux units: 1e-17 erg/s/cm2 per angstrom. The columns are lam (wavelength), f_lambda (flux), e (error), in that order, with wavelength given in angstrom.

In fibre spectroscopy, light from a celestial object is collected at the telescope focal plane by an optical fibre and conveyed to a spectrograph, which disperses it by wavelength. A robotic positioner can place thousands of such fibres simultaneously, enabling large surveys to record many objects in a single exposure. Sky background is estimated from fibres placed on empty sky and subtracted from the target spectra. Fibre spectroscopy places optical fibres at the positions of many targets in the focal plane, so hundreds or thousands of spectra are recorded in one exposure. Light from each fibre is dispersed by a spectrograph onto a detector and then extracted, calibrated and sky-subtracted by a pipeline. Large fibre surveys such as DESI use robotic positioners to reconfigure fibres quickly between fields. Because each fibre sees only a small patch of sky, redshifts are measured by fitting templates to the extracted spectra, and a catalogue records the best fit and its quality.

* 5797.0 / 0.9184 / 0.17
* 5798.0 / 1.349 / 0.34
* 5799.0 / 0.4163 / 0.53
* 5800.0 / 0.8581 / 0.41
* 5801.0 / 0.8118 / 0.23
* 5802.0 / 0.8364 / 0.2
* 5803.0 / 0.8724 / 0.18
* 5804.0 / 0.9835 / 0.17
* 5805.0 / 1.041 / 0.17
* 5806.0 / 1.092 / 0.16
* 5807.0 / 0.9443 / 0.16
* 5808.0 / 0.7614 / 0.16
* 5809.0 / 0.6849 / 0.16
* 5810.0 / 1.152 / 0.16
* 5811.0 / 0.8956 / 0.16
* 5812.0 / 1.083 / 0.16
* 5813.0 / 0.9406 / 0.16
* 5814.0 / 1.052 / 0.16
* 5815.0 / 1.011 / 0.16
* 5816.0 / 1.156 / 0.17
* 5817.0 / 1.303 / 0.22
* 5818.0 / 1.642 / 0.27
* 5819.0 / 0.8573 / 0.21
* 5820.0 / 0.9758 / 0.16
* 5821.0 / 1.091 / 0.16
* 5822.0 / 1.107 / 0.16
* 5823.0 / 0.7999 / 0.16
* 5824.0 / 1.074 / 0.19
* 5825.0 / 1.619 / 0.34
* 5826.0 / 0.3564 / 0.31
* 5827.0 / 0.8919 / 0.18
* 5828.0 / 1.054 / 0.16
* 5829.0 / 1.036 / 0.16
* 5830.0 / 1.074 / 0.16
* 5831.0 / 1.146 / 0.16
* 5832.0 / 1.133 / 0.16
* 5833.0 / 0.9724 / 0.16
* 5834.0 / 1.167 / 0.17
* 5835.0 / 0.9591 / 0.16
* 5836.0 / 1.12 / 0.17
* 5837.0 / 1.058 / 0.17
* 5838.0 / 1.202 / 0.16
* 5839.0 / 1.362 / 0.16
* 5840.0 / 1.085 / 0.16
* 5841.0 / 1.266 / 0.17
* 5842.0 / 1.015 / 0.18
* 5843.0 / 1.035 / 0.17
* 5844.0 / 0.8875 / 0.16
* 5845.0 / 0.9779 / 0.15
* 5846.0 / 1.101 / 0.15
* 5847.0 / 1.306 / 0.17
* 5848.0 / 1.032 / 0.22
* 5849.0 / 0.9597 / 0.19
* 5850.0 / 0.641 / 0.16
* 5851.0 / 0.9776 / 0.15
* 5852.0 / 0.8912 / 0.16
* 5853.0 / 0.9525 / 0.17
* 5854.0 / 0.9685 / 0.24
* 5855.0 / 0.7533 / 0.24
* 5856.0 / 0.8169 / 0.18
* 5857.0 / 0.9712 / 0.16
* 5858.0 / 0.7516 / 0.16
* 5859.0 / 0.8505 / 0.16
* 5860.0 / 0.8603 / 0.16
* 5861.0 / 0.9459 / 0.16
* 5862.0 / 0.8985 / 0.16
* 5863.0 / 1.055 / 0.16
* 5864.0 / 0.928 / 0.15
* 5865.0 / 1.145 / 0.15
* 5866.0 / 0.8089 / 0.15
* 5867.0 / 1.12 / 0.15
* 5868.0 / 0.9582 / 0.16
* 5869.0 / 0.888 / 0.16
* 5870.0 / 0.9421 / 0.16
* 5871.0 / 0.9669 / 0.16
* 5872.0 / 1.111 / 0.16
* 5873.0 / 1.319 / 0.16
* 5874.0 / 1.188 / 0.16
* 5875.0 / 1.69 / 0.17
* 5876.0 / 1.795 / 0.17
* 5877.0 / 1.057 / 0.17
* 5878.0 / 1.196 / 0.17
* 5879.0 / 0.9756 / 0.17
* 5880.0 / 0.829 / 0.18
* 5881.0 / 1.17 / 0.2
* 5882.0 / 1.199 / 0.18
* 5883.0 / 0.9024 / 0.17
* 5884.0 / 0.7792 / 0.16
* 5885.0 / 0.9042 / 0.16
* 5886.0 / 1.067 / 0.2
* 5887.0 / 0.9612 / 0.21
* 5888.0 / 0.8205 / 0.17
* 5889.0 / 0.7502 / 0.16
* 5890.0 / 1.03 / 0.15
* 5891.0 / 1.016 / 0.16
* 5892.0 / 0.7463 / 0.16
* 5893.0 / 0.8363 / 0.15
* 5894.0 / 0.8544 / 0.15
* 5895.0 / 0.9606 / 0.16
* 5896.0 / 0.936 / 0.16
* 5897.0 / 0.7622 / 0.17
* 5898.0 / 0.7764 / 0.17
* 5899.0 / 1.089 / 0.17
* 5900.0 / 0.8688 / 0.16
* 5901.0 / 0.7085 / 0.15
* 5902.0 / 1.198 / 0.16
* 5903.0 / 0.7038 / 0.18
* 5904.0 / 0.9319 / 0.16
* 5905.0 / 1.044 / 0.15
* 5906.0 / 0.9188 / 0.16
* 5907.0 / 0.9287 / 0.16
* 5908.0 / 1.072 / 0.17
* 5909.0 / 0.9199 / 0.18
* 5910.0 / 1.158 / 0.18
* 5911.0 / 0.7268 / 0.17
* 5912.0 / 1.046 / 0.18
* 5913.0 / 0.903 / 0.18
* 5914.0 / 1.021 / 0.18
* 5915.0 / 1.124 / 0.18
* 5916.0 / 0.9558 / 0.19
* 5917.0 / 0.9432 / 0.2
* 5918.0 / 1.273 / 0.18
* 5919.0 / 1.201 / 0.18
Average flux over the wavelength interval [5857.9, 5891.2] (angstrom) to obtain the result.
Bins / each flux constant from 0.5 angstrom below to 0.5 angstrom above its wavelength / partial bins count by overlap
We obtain 1.03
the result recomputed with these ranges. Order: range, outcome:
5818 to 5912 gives 1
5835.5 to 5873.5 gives 0.998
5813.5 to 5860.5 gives 1.03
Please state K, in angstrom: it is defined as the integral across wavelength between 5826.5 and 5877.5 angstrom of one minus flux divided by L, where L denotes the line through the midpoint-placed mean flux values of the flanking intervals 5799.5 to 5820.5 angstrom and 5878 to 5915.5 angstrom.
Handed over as -3.8 angstrom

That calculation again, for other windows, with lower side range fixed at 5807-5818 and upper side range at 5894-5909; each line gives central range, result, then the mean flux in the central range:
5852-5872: 0.8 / 0.929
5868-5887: -3.1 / 1.1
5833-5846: -1.2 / 1.09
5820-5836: -0.4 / 1.03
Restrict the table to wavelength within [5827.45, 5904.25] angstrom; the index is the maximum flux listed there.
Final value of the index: 1.795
